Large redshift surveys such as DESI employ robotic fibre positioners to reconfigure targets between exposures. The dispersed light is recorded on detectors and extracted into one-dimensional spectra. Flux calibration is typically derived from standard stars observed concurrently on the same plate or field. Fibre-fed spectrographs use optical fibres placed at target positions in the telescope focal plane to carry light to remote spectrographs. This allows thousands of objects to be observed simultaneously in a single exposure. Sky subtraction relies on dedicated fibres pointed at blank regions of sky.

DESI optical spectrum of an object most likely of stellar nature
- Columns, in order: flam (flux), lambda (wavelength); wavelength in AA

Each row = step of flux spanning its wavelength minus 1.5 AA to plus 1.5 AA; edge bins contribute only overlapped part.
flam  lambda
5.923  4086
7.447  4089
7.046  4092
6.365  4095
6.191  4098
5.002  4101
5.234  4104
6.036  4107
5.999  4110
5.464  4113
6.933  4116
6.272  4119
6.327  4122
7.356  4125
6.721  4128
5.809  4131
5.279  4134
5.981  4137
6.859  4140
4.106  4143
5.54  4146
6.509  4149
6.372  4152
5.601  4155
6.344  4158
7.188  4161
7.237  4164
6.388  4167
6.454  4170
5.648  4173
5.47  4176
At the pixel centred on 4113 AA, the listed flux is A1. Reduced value 5.464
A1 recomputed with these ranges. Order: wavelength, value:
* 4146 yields 5.54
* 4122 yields 6.327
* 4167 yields 6.388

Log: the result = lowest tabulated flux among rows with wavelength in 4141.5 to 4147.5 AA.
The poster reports 4.106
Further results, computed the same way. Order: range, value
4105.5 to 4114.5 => 5.464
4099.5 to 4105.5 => 5.002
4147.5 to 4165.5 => 5.601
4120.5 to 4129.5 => 6.327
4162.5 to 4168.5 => 6.388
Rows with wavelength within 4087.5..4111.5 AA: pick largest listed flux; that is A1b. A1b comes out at 7.447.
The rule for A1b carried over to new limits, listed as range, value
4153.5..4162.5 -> 7.188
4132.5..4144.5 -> 6.859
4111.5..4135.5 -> 7.356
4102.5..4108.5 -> 6.036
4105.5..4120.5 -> 6.933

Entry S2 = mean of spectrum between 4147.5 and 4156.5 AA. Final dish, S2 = 6.16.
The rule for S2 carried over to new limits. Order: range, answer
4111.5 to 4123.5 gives 6.25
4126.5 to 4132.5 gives 6.27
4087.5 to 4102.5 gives 6.41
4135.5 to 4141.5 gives 6.42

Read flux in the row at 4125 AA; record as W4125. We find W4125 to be 7.356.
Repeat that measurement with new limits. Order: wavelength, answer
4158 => 6.344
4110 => 5.999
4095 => 6.365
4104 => 5.234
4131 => 5.809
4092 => 7.046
